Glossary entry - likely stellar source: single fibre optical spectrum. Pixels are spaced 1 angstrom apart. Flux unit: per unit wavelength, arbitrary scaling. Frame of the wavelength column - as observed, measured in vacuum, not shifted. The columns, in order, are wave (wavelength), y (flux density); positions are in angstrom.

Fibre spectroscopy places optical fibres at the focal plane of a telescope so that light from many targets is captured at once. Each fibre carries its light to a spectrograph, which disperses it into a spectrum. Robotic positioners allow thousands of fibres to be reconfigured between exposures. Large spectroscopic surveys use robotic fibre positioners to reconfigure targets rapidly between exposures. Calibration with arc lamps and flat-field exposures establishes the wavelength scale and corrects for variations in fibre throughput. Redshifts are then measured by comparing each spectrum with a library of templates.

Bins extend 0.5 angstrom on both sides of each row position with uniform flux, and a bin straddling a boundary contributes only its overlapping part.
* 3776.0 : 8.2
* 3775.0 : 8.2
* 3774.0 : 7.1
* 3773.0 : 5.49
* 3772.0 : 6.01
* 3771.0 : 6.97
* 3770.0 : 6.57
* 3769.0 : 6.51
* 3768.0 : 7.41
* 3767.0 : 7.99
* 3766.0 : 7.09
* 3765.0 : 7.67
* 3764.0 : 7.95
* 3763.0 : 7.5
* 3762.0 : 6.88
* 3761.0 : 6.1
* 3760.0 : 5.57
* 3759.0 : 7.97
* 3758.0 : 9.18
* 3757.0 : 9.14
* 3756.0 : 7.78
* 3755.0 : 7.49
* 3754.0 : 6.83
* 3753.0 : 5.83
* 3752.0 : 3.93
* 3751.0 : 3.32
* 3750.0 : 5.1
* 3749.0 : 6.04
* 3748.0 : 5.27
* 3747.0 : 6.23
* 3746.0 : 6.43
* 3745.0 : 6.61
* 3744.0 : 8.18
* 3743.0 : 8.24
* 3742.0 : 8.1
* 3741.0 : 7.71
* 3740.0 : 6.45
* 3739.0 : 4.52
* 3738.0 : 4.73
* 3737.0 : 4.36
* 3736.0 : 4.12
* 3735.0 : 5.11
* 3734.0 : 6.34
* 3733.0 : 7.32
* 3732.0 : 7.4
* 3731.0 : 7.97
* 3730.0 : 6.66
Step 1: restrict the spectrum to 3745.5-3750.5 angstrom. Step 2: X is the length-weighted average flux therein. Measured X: 5.81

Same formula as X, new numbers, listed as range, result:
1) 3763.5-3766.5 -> 7.57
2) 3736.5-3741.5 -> 5.55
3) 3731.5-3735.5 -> 6.54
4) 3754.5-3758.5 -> 8.4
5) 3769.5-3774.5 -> 6.43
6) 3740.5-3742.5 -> 7.9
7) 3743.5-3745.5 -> 7.39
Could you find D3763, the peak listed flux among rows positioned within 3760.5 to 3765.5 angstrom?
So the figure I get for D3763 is 7.95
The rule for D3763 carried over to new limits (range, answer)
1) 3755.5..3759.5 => 9.18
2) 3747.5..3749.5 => 6.04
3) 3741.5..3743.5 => 8.24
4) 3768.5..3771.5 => 6.97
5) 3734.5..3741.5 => 7.71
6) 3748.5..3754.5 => 6.83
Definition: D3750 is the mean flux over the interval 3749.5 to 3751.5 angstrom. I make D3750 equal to 4.21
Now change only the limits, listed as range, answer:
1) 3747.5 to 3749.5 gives 5.65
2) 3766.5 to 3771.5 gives 7.09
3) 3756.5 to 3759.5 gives 8.76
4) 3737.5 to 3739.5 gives 4.62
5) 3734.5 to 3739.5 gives 4.57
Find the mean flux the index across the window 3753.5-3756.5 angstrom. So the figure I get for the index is 7.37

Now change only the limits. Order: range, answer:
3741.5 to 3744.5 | 8.17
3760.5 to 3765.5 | 7.22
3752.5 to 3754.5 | 6.33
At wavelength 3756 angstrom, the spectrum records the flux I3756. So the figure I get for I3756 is 7.78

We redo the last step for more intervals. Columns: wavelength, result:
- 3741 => 7.71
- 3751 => 3.32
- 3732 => 7.4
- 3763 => 7.5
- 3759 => 7.97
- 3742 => 8.1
